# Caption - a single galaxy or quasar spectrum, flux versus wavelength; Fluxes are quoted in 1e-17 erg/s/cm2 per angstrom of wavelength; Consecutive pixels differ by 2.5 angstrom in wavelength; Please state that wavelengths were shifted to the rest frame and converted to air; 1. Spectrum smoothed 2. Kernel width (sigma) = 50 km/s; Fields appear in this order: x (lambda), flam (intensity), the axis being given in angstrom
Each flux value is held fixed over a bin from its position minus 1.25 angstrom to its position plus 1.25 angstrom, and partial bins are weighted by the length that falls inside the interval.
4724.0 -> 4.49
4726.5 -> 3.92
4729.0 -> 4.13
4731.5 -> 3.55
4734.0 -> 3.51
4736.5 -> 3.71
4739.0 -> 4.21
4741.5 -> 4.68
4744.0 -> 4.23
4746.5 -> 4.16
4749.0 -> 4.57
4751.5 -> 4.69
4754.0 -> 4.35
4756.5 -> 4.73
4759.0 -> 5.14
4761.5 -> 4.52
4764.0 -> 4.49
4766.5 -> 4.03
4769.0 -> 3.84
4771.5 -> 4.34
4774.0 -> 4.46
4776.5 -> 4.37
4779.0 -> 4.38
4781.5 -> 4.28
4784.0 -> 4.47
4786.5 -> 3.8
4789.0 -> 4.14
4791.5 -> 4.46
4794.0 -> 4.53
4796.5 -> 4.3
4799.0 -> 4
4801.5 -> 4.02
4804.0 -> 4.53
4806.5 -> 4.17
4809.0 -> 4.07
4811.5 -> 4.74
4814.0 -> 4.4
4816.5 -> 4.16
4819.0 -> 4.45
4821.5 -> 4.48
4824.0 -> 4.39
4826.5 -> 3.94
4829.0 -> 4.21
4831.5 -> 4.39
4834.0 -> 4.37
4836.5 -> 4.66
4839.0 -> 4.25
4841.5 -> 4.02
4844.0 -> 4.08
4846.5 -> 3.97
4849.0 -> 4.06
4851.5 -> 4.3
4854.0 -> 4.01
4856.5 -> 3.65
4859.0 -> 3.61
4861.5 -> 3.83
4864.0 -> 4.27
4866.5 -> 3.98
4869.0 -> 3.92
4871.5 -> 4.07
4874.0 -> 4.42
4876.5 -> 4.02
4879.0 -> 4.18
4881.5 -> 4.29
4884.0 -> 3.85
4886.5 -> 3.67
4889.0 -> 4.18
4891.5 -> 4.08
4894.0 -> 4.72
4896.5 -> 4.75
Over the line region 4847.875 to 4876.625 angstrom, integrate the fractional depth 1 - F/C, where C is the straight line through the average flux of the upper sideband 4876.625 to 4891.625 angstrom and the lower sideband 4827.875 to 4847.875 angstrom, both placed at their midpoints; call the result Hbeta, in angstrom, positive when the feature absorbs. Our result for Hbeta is 0.9 angstrom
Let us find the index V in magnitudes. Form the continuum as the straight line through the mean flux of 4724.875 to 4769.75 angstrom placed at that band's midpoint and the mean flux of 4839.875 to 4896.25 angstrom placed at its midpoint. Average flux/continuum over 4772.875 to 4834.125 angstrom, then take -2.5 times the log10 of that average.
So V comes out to -0.03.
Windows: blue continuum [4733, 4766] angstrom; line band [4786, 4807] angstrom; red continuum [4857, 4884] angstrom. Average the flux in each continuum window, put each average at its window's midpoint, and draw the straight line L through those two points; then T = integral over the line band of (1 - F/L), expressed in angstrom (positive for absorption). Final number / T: 0.1 angstrom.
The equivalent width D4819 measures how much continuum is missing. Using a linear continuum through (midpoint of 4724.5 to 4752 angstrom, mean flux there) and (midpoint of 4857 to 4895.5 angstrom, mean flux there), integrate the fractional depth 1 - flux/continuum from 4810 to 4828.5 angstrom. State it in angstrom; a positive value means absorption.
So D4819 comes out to -1.20 angstrom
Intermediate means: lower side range 4.12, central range 4.36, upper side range 4.07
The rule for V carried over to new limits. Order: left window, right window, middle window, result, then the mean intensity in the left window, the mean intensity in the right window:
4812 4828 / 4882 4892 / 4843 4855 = 0.02 mag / 4.32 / 3.96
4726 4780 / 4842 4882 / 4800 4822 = -0.05 mag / 4.28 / 4.04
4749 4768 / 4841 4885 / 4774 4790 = 0.04 mag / 4.56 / 4.03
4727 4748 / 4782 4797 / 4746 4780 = -0.07 mag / 4.03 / 4.28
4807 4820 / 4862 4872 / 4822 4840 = -0.02 mag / 4.35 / 4.04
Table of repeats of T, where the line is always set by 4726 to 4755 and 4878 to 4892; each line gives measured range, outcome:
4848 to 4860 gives 0.4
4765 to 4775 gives -0.1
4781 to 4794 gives -0.5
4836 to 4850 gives -0.3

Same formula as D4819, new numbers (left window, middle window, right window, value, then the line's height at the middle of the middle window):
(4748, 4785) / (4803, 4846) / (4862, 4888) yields -0.67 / 4.24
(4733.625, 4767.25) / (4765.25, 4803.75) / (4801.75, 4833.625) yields 1.03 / 4.35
